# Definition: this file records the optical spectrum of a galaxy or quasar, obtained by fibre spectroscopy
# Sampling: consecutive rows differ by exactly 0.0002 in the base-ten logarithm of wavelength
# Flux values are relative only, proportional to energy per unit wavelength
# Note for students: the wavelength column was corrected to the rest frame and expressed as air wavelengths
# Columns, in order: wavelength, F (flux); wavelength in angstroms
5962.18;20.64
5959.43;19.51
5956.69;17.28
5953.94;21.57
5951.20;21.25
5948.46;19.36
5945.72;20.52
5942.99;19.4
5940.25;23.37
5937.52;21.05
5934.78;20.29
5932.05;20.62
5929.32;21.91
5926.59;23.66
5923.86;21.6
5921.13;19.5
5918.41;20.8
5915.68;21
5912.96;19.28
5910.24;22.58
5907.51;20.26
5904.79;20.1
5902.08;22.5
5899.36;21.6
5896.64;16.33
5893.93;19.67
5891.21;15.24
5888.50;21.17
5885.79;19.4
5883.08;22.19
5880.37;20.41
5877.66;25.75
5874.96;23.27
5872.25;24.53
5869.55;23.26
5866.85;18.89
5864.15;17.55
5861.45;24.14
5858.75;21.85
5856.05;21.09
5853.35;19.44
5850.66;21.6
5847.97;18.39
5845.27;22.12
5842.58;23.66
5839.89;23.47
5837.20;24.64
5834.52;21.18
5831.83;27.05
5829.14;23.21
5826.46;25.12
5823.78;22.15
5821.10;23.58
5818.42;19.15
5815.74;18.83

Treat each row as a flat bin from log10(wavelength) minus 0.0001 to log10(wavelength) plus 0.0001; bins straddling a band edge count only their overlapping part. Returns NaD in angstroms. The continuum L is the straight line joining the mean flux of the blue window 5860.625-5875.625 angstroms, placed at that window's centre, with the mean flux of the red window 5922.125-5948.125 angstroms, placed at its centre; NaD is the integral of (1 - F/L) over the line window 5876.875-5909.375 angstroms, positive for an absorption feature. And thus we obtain 1.9 angstroms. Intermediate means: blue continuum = 21.8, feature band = 20.3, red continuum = 21.3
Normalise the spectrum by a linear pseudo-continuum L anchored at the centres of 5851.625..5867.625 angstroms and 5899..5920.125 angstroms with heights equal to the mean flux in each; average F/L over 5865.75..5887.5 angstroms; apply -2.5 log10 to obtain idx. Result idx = -0.077 mag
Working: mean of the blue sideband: 20.6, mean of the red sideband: 21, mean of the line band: 22.2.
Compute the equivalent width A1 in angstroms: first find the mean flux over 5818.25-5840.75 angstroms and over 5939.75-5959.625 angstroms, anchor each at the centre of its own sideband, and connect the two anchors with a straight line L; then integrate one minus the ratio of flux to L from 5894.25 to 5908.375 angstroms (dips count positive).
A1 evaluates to 0.9 angstroms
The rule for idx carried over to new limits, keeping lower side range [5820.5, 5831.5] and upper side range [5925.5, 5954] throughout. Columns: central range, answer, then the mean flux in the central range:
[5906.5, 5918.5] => 0.05 mag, 20.8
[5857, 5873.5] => 0.06 mag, 21.7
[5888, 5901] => 0.19 mag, 18.7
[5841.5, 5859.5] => 0.11 mag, 21.1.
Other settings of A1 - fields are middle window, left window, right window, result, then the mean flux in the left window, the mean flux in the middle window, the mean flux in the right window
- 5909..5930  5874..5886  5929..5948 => 0.13 angstroms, 22.4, 21.3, 20.9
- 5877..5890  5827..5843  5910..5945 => 0.56 angstroms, 23.9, 21.5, 21.1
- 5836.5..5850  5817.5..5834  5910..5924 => 0.32 angstroms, 23.4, 22.3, 20.6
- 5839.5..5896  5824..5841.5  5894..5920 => 2.85 angstroms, 24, 21.2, 20.4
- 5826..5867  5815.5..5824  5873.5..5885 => -0.64 angstroms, 21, 22.1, 22.7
